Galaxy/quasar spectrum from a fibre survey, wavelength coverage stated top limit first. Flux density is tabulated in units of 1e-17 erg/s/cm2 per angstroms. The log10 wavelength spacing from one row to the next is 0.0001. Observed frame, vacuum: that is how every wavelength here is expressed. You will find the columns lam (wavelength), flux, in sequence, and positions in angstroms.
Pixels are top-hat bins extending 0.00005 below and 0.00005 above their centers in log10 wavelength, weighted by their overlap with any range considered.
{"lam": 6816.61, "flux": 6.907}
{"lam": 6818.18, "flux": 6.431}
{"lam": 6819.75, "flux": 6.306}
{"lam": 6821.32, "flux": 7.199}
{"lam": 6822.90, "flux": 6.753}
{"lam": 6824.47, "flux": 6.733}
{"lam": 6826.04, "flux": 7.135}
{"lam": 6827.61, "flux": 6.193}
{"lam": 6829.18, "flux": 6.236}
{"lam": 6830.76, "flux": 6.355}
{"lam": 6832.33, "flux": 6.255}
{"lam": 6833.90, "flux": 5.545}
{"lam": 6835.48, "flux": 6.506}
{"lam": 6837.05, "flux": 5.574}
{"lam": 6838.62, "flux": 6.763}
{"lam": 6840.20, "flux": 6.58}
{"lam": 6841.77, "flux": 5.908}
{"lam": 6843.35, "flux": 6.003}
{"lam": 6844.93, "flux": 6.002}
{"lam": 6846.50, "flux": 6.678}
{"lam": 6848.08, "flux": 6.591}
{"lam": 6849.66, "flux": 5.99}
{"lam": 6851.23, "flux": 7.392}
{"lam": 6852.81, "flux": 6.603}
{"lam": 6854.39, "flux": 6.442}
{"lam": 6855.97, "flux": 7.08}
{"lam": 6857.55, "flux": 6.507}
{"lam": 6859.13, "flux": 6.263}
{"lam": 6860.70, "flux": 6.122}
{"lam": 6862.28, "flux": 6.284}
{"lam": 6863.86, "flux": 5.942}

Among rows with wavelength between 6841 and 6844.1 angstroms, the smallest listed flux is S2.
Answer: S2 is 5.908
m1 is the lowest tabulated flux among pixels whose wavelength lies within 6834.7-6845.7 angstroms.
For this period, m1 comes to 5.574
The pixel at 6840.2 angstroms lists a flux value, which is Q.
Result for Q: 6.58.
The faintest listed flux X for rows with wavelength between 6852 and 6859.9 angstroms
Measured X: 6.263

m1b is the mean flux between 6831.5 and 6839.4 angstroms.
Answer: 6.14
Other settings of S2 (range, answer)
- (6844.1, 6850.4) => 5.99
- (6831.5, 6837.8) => 5.545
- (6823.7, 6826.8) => 6.733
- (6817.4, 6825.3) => 6.306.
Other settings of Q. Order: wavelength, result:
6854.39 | 6.442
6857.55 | 6.507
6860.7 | 6.122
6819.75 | 6.306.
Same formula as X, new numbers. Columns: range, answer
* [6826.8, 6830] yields 6.193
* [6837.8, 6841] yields 6.58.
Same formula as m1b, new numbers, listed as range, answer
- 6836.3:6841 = 6.32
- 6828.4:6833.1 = 6.28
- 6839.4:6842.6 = 6.23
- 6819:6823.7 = 6.75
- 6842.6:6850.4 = 6.25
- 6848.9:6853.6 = 6.67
